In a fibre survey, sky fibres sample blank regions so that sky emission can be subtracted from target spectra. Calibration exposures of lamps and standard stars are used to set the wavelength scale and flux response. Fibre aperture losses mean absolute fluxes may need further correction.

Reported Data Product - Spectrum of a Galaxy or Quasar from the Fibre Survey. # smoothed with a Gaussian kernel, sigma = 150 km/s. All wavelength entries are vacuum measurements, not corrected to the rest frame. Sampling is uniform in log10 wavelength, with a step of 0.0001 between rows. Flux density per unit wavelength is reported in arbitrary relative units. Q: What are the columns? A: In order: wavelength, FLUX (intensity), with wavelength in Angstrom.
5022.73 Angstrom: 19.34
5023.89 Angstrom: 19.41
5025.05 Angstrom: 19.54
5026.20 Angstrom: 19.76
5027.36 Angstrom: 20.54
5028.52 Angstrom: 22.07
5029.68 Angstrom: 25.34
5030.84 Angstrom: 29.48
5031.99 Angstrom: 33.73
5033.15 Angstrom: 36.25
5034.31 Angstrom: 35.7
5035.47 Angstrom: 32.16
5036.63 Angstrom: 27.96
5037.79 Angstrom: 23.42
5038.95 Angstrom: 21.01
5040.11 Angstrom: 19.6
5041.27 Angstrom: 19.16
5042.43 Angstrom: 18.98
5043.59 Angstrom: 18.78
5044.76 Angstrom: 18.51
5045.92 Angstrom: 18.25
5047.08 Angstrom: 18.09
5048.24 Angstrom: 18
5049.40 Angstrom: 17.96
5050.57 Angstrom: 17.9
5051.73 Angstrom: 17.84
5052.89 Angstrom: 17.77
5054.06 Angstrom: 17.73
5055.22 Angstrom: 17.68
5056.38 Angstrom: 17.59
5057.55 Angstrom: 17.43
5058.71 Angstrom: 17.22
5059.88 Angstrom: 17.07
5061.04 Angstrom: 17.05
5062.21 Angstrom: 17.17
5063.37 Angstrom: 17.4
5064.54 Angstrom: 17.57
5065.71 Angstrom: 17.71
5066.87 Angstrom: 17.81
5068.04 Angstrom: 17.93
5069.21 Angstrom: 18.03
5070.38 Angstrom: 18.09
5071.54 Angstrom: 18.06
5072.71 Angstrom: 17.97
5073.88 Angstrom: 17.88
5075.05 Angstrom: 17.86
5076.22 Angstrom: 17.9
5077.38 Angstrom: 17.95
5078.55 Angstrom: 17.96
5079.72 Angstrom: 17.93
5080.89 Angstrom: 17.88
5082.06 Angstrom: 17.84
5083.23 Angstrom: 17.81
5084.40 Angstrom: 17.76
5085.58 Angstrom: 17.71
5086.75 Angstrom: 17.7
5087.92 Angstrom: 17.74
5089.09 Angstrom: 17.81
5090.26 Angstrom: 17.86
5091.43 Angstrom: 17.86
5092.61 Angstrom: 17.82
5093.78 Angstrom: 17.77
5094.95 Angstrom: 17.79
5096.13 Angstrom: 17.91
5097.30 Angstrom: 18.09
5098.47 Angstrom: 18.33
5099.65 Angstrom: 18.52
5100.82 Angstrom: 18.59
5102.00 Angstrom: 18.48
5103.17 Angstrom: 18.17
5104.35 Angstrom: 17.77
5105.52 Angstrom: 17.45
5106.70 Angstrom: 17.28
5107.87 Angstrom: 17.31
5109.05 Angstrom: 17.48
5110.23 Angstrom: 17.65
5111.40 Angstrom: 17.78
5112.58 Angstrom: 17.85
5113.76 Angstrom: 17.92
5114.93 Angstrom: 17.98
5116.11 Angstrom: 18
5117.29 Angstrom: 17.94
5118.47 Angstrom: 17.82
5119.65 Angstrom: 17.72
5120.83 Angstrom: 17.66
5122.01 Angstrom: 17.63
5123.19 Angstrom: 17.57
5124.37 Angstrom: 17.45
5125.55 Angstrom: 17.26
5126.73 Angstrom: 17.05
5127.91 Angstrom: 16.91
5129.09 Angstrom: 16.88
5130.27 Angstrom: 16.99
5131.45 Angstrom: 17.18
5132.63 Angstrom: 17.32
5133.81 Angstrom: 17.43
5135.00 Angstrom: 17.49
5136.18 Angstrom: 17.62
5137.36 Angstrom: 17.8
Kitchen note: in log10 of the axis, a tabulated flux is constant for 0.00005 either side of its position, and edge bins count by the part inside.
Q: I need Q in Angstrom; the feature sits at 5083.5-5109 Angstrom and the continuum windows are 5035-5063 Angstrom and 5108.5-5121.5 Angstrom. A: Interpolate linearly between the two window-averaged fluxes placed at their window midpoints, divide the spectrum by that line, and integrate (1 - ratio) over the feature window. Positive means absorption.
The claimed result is 0.5 Angstrom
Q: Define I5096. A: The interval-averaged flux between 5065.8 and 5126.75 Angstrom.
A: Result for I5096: 17.8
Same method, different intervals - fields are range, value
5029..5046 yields 25.4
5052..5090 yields 17.7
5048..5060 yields 17.7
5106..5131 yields 17.5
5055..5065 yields 17.3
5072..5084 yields 17.9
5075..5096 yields 17.8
